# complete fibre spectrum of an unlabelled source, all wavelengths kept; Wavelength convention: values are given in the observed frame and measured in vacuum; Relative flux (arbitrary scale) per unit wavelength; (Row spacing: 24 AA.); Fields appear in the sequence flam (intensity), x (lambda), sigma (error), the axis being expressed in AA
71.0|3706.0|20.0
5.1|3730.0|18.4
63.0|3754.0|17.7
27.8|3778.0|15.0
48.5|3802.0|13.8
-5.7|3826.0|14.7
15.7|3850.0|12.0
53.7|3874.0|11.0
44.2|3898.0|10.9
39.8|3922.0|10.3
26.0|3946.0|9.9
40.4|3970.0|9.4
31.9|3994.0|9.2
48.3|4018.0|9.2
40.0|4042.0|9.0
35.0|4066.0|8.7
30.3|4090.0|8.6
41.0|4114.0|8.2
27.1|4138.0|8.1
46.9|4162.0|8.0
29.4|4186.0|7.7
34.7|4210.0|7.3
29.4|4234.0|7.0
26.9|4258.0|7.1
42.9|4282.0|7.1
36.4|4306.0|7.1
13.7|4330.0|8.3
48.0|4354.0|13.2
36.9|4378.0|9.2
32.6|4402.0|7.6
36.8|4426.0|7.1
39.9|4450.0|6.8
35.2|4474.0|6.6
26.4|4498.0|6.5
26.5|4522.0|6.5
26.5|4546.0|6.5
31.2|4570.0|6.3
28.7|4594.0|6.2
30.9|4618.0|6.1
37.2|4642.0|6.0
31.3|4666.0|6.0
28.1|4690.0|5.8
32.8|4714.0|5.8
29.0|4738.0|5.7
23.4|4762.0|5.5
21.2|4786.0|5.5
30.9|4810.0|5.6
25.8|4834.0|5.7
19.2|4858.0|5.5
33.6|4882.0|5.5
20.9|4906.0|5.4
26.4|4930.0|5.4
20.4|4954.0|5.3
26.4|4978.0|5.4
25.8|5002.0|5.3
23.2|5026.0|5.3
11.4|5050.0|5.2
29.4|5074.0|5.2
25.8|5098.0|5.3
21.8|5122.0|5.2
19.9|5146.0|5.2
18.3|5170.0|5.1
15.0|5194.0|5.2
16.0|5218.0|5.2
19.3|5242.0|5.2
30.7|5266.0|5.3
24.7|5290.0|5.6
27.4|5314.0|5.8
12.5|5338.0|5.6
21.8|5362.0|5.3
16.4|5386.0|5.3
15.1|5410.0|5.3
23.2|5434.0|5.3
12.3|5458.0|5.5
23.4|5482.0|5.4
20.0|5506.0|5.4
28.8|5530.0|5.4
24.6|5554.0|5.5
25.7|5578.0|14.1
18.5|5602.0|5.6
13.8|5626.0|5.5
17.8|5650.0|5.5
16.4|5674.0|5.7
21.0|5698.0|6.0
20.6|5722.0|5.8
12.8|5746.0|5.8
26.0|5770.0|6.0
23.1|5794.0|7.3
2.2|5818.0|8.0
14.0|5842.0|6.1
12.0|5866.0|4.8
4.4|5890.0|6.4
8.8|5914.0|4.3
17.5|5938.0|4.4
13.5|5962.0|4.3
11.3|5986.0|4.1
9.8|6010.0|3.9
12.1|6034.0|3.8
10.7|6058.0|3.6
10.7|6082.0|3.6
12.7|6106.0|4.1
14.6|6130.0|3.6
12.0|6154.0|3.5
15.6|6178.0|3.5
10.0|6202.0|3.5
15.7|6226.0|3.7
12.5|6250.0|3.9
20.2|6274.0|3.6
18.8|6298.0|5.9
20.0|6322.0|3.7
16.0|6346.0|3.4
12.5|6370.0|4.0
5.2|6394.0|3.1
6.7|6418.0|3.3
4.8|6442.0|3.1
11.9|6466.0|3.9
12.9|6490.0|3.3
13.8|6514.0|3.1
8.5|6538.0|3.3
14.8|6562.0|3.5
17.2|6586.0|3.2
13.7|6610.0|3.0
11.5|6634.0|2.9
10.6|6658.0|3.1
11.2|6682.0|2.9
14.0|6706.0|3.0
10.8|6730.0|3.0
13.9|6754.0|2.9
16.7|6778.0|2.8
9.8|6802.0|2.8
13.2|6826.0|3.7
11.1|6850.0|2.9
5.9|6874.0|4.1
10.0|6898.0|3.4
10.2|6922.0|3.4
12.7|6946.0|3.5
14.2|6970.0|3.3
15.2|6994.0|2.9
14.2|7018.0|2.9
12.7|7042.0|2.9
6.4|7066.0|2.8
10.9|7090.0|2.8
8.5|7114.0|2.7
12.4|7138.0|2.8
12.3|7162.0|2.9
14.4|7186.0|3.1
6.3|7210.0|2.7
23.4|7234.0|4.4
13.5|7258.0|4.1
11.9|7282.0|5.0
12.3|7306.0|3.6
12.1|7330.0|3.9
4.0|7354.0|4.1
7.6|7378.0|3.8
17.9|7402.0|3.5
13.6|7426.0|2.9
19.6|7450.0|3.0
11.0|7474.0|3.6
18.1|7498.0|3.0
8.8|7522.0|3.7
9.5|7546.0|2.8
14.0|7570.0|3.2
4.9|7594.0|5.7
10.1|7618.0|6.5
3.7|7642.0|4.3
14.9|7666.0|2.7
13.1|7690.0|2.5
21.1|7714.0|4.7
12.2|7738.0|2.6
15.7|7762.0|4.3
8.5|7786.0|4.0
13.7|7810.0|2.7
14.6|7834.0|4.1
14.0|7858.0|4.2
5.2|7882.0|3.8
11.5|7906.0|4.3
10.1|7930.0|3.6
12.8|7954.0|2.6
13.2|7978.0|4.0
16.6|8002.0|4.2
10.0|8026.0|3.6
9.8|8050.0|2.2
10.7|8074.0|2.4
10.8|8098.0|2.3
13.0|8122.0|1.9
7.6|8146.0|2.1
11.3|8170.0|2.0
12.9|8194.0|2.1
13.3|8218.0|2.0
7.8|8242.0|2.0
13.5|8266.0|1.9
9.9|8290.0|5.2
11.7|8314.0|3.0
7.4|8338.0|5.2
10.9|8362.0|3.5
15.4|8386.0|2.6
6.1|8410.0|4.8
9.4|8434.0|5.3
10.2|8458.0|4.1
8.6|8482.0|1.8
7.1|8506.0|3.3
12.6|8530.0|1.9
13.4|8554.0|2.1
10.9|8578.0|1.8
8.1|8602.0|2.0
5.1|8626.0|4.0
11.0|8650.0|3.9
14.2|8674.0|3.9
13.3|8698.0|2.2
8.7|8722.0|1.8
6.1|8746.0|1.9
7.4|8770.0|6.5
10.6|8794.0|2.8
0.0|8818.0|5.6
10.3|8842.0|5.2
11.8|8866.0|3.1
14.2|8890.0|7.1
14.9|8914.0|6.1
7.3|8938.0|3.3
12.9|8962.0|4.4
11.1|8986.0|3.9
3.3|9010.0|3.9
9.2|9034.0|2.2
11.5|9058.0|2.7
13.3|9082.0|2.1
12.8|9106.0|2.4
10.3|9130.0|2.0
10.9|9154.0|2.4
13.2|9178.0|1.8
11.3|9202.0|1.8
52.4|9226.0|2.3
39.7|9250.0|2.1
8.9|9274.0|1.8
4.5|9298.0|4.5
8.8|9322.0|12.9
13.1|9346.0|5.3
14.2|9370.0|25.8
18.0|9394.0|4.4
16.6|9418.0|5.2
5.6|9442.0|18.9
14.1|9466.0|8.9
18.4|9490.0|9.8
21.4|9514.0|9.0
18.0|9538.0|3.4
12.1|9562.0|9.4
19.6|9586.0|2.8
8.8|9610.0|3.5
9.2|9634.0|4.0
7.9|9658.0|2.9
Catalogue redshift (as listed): 1.48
